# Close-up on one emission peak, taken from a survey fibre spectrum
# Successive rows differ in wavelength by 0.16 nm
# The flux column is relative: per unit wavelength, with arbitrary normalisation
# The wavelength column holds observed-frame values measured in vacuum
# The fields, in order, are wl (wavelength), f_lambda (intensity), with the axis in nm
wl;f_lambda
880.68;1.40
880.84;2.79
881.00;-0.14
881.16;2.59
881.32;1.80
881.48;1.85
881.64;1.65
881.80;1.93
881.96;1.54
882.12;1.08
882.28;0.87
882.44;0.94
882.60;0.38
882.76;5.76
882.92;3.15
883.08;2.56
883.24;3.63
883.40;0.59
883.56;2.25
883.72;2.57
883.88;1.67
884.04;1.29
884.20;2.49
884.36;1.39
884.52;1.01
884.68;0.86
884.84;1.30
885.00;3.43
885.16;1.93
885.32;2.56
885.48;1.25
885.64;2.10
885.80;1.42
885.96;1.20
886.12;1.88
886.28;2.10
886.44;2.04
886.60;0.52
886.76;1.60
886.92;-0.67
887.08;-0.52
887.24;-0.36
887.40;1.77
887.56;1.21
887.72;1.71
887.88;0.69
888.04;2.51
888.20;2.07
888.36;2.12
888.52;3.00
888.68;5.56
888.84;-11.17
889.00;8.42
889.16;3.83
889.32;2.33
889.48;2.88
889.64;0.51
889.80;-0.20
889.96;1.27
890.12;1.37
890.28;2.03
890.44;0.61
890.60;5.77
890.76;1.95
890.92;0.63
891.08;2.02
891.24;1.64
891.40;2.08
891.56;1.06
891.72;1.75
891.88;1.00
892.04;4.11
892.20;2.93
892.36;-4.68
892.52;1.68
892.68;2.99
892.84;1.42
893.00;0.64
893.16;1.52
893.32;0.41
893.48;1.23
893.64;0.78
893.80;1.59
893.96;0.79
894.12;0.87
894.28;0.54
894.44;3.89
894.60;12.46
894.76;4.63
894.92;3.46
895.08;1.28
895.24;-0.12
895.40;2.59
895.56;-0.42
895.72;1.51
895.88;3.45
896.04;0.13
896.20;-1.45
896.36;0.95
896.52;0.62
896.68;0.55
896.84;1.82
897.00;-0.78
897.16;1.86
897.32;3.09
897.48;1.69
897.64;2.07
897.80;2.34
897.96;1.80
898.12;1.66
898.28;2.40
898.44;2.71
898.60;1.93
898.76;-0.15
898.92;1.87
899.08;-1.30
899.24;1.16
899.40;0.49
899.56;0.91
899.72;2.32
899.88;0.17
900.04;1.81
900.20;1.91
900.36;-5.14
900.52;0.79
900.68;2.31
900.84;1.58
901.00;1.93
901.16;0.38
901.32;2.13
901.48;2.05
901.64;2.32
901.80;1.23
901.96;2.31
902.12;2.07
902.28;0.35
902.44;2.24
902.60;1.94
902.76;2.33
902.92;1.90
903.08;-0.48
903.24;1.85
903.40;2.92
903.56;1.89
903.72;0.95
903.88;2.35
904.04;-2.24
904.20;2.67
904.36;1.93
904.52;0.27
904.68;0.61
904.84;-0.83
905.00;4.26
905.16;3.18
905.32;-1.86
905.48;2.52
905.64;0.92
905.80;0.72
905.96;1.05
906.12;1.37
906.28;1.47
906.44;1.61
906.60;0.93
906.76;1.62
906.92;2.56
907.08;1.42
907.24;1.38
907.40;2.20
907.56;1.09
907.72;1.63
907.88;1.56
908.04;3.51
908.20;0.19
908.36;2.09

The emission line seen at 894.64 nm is H-gamma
